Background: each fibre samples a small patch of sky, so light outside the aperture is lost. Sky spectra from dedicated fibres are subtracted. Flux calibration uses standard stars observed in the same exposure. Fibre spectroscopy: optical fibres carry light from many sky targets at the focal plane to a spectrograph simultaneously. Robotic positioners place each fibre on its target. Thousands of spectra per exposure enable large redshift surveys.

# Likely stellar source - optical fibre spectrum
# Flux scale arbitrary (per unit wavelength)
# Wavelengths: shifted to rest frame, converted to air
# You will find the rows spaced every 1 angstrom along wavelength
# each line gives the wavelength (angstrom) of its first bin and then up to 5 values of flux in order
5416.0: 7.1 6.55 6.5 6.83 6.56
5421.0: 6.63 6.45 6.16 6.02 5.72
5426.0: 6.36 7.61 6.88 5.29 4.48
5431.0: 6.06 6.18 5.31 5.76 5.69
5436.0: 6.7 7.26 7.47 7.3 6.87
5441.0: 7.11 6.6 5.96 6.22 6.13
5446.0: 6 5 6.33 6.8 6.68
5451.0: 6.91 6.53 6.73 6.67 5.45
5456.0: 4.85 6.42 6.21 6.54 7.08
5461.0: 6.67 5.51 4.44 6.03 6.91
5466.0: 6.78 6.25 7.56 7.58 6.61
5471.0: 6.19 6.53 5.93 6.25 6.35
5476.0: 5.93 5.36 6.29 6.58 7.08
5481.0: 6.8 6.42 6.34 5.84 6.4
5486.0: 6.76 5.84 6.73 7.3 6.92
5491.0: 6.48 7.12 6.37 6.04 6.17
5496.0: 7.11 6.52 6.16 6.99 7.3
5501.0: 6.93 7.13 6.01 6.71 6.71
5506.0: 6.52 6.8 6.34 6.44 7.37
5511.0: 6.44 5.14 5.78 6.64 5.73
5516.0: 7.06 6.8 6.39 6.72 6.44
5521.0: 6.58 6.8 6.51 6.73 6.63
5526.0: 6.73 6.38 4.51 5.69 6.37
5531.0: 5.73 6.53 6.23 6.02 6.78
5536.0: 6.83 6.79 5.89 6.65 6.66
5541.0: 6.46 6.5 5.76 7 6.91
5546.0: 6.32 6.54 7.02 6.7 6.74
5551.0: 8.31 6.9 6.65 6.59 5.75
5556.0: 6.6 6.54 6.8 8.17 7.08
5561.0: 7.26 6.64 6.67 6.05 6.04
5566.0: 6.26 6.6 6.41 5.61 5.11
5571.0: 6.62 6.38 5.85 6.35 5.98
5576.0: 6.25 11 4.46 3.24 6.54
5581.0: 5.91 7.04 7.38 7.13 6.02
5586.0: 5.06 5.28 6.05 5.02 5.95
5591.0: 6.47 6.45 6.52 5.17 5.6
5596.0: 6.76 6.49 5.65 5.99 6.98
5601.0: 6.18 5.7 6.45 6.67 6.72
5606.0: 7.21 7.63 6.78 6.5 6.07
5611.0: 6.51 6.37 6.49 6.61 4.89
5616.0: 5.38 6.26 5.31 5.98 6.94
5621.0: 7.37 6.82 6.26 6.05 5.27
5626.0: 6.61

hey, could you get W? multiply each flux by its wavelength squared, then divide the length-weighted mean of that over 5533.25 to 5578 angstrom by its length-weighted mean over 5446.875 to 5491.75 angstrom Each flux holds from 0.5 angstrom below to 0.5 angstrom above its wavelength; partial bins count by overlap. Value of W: 1.07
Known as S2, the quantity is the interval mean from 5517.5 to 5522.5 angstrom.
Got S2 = 6.59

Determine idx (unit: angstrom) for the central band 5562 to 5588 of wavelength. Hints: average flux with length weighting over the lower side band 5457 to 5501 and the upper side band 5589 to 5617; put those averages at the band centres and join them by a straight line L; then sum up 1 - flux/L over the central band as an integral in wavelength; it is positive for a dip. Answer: 0.45 angstrom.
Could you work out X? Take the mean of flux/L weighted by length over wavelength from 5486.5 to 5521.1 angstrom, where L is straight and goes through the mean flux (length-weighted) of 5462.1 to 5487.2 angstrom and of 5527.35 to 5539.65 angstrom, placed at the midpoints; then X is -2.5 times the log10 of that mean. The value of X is -0.05 mag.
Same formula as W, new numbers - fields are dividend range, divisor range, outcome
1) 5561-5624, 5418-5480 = 1.04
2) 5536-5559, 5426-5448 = 1.11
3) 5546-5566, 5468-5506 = 1.06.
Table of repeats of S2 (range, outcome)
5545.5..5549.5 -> 6.64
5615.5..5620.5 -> 5.97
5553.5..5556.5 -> 6.31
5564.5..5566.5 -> 6.15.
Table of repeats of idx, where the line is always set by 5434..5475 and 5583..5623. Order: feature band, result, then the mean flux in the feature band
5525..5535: 0.4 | 6.09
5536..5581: -1.5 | 6.51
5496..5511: -0.8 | 6.71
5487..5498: -0.4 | 6.61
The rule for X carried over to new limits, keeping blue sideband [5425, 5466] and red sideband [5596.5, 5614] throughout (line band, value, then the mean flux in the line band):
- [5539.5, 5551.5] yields -0.054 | 6.74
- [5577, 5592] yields 0.078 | 6.02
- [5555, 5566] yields -0.046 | 6.71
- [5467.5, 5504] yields -0.038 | 6.56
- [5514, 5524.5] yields -0.034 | 6.58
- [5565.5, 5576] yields 0.056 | 6.12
